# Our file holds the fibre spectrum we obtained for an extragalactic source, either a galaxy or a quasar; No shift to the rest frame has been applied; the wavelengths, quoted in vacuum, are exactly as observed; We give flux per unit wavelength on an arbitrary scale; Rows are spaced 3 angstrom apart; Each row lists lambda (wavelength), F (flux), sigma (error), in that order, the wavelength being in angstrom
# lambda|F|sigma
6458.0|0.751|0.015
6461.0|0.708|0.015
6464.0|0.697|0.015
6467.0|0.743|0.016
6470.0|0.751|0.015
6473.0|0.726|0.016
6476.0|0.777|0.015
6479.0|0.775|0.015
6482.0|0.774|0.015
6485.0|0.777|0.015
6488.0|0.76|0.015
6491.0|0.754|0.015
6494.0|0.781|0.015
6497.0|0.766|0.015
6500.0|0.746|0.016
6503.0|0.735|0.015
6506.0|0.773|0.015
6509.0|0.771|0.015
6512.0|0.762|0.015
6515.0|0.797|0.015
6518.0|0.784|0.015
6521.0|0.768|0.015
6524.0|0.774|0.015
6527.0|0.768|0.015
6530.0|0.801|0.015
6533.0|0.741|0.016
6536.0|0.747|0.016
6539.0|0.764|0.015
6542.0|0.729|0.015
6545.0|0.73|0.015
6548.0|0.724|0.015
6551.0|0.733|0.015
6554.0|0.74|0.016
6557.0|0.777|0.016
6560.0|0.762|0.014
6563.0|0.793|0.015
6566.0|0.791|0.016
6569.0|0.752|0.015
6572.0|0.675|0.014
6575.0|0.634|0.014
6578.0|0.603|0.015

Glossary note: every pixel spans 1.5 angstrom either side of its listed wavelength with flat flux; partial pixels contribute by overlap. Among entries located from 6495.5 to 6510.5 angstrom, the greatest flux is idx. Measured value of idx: 0.773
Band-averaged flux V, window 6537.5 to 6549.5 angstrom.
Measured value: 0.737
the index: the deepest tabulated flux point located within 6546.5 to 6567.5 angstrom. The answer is 0.724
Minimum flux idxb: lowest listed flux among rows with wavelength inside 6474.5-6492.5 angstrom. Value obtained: 0.754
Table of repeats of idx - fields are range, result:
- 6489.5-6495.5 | 0.781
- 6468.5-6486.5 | 0.777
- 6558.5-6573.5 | 0.793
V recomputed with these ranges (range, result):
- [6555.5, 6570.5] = 0.775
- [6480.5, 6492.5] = 0.766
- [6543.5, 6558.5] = 0.741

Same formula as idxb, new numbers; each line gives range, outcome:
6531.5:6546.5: 0.729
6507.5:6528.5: 0.762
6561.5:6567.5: 0.791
